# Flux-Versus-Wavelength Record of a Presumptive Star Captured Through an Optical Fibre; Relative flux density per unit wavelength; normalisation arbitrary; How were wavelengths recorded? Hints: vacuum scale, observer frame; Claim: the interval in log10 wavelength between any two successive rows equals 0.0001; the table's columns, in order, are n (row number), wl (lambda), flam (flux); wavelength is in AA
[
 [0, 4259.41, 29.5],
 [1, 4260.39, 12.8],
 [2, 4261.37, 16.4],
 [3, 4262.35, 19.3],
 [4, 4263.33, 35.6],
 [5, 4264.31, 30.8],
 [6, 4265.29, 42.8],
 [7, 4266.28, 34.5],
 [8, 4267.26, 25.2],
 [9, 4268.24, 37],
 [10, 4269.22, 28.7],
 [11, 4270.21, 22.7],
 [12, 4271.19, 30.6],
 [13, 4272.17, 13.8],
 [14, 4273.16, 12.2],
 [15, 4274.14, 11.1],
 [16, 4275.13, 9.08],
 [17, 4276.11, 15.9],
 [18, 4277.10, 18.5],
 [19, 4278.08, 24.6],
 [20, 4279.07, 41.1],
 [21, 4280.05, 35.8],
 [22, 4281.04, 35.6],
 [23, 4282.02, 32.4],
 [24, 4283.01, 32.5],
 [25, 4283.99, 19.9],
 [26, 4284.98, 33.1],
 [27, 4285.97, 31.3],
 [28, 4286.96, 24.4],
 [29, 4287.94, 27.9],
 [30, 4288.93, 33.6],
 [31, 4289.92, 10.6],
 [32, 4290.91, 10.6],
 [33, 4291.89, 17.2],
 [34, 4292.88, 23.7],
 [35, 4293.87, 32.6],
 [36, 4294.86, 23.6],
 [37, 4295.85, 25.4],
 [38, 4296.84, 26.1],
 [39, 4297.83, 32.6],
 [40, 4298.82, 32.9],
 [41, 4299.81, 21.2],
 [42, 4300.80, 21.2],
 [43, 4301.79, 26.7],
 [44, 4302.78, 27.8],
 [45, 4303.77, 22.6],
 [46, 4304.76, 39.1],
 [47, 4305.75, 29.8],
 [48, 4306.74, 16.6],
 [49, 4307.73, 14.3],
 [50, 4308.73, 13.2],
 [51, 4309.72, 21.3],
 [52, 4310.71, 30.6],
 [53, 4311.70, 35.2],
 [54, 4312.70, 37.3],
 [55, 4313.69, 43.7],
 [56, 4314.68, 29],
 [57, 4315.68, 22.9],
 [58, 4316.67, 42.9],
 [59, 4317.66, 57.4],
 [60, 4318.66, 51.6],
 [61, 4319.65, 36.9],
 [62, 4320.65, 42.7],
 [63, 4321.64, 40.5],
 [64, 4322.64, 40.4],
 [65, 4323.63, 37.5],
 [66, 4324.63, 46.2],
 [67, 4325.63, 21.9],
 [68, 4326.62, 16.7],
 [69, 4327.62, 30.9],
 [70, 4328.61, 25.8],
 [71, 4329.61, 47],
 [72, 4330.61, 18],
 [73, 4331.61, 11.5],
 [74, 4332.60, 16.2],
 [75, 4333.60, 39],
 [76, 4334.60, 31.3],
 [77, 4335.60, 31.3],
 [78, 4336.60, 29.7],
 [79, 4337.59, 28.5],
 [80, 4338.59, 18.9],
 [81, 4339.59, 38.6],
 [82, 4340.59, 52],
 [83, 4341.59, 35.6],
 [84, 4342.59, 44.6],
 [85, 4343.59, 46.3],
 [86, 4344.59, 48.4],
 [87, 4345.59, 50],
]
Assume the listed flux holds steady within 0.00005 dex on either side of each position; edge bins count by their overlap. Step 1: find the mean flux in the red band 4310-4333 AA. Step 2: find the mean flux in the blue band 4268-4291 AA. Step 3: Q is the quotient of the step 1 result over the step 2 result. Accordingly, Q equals 1.37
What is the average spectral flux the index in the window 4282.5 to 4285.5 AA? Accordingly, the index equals 28.5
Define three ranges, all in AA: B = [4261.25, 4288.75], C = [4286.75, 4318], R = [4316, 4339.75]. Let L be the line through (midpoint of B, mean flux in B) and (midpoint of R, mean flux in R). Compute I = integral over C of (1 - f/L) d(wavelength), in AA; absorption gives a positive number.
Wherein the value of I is 3.1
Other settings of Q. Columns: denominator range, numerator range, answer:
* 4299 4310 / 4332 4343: 1.41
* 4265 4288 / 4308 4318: 1.23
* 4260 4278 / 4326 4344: 1.34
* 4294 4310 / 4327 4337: 1.12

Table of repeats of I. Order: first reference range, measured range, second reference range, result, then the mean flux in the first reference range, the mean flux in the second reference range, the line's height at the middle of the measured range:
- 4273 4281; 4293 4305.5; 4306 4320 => 0.4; 22.2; 32.3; 28.4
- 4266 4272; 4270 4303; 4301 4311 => 2.2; 28.8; 24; 26.5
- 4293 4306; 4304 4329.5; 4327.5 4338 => -4.8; 27.7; 28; 27.8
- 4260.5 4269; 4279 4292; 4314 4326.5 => 2.1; 29.4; 38.6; 32.8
